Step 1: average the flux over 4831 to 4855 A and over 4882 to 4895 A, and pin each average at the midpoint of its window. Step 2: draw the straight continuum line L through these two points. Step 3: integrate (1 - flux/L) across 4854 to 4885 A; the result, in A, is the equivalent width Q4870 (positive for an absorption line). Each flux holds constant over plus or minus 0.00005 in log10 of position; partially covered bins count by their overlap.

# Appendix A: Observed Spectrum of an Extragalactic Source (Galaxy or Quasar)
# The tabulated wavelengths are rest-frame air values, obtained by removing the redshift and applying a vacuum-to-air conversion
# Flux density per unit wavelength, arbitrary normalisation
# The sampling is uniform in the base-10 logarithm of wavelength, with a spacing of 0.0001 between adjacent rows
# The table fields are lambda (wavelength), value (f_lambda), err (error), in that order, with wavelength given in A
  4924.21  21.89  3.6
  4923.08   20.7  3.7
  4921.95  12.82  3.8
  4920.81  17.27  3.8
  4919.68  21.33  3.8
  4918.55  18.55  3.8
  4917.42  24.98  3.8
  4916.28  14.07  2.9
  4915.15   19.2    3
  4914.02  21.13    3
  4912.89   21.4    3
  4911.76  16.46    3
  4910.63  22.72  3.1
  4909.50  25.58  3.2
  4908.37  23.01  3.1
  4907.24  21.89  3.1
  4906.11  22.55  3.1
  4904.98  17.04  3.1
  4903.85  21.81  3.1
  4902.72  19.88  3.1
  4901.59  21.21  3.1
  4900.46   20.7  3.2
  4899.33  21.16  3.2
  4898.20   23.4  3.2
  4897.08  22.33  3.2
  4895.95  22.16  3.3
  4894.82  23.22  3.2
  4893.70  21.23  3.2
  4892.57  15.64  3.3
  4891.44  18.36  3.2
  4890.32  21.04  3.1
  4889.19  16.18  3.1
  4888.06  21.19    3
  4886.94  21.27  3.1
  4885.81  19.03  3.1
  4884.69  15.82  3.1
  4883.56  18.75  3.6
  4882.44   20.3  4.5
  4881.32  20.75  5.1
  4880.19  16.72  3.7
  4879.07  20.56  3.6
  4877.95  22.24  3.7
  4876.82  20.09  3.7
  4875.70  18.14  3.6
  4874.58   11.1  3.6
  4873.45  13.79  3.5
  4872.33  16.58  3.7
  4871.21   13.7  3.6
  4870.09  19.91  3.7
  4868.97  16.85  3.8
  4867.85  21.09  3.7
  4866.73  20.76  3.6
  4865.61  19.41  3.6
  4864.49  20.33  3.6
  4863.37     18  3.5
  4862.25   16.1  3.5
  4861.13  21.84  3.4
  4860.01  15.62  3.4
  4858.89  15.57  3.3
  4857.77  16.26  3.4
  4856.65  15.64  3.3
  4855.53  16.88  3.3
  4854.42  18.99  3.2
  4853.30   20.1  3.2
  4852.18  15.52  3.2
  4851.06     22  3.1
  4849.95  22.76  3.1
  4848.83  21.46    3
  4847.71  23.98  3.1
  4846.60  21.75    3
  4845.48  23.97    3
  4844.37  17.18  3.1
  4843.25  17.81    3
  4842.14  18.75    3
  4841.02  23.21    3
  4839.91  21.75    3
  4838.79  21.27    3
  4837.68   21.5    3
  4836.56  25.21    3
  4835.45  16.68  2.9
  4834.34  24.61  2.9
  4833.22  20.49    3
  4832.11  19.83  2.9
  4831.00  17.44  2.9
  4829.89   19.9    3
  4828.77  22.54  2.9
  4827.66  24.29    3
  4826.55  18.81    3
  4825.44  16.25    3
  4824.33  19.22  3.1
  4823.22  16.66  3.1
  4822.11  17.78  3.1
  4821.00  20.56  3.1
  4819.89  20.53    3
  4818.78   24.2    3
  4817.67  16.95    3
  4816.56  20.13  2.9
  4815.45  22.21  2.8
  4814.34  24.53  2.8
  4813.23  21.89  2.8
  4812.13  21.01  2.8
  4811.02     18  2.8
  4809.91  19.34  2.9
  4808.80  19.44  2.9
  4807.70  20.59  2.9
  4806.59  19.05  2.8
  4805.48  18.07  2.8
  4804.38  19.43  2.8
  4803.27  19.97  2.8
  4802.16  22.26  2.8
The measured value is 3.02 A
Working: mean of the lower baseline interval 20.8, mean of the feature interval 17.9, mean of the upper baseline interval 19.2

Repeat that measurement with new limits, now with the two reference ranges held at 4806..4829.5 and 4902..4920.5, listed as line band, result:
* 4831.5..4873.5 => 1.86 A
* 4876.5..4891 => 0.72 A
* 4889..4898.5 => 0.05 A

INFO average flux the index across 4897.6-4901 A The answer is 21.8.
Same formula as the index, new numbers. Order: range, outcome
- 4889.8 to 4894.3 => 19.1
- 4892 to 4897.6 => 20.9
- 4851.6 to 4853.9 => 17.8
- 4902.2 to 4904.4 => 20.8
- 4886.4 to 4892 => 19.6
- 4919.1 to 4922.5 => 17.2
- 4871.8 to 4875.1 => 13.8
